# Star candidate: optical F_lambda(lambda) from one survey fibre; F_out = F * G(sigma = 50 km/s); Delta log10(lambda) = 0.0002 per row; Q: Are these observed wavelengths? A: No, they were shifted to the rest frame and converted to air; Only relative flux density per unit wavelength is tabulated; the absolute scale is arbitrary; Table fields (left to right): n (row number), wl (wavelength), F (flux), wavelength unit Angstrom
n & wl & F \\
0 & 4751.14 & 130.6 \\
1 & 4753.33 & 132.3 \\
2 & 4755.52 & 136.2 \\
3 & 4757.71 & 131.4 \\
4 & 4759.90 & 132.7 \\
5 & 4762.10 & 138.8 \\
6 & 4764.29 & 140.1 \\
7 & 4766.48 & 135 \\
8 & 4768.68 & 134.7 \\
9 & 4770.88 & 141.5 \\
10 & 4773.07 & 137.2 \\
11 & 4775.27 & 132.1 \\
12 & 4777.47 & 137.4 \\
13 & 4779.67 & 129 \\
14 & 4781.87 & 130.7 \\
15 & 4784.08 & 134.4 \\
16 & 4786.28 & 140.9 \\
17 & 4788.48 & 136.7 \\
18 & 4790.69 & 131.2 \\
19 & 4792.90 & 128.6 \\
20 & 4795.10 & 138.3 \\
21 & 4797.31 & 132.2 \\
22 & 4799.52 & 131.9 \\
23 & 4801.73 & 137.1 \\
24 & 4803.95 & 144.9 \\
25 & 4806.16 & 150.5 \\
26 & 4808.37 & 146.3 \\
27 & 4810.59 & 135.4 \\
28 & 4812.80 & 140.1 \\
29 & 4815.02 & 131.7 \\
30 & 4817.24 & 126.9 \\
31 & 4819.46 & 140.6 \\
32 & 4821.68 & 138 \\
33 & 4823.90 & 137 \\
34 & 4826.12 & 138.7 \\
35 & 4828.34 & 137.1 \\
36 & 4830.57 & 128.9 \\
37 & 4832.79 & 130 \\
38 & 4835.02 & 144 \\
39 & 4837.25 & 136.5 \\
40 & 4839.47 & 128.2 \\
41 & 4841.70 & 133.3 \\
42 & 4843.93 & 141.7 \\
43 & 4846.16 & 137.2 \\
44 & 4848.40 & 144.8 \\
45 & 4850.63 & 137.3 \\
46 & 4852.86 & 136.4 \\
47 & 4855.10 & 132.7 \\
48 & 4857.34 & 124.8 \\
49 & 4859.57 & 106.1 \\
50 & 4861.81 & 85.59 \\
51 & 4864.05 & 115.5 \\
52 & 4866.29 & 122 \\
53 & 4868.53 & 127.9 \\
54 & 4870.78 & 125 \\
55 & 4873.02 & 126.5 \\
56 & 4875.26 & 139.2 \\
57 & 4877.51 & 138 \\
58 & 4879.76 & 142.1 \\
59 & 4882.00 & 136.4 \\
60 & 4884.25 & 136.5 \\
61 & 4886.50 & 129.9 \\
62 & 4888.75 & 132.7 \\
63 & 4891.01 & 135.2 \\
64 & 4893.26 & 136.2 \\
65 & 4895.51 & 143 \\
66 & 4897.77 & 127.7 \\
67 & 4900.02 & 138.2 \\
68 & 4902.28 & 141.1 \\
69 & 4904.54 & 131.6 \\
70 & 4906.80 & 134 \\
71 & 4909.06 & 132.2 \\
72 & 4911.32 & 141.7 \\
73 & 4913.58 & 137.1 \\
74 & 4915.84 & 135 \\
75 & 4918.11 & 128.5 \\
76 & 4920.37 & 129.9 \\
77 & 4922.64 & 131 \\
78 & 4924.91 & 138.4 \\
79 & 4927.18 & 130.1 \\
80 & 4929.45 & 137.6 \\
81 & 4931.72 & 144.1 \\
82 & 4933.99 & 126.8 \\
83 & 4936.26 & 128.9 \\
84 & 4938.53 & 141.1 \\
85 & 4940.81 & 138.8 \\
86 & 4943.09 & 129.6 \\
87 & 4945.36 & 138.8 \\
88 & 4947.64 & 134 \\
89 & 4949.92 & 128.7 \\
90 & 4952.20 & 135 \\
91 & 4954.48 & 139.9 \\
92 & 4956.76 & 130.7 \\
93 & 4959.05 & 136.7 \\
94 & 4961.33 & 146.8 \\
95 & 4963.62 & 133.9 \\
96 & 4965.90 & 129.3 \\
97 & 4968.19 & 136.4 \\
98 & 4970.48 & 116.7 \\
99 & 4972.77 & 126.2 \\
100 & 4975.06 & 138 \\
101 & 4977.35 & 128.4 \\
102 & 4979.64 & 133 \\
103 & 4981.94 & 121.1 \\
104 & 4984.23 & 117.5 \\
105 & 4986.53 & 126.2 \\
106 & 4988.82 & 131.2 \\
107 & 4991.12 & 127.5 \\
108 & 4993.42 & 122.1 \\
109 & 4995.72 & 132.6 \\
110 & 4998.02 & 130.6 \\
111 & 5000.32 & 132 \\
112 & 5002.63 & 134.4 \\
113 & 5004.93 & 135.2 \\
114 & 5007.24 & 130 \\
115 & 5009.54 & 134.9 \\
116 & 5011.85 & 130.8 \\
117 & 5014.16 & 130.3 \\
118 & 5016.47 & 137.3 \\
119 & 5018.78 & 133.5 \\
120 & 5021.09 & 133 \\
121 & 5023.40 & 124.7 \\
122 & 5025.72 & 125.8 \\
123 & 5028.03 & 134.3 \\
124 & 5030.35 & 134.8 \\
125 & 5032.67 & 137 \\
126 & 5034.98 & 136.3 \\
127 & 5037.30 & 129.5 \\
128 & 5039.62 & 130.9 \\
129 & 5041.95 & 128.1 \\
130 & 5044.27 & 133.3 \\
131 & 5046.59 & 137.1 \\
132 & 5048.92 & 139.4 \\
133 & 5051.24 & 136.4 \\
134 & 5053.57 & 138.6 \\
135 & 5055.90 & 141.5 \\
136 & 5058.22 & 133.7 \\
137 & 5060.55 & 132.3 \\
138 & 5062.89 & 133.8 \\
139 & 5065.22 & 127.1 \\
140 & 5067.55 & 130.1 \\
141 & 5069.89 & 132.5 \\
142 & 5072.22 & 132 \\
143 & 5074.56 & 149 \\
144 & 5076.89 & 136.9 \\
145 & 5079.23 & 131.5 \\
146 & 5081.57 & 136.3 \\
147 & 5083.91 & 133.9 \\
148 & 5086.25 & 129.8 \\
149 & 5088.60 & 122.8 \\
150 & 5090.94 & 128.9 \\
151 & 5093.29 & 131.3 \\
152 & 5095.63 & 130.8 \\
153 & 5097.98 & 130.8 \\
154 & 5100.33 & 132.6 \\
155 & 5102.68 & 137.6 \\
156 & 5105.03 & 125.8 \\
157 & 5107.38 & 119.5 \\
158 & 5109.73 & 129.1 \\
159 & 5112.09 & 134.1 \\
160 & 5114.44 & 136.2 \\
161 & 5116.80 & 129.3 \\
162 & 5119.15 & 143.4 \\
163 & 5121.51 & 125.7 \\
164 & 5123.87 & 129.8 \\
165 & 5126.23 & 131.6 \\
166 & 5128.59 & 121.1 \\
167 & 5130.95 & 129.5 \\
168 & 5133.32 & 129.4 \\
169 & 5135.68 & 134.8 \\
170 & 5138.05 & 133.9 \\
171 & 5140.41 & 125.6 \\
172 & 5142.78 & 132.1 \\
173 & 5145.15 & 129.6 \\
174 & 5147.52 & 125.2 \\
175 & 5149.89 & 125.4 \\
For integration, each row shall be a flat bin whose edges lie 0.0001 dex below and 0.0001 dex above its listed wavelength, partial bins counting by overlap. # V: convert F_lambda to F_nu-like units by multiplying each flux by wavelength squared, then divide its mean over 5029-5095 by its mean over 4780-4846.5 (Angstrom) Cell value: 1.09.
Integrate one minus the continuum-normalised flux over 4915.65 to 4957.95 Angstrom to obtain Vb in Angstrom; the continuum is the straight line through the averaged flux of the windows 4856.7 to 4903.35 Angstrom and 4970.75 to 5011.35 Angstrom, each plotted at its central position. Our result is -1.59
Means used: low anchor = 129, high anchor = 129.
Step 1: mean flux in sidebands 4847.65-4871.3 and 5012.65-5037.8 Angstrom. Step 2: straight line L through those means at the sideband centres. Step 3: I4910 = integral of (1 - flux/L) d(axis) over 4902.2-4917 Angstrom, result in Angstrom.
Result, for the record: -1.15 Angstrom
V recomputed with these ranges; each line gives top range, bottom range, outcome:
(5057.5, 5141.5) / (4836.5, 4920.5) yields 1.09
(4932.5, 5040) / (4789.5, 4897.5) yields 1.05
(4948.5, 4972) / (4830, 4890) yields 1.07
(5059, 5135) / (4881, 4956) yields 1.05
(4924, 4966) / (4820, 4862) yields 1.07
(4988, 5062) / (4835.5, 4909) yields 1.07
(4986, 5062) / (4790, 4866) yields 1.08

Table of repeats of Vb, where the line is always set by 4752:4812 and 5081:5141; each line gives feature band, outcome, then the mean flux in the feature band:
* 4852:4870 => 2.1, 119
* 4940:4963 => -0.4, 136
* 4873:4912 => -0.5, 136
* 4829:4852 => -0.2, 136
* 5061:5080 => -0.4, 134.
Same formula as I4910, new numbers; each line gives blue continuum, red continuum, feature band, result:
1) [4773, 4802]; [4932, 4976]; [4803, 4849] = -1.3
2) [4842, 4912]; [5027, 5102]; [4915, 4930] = -0.1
